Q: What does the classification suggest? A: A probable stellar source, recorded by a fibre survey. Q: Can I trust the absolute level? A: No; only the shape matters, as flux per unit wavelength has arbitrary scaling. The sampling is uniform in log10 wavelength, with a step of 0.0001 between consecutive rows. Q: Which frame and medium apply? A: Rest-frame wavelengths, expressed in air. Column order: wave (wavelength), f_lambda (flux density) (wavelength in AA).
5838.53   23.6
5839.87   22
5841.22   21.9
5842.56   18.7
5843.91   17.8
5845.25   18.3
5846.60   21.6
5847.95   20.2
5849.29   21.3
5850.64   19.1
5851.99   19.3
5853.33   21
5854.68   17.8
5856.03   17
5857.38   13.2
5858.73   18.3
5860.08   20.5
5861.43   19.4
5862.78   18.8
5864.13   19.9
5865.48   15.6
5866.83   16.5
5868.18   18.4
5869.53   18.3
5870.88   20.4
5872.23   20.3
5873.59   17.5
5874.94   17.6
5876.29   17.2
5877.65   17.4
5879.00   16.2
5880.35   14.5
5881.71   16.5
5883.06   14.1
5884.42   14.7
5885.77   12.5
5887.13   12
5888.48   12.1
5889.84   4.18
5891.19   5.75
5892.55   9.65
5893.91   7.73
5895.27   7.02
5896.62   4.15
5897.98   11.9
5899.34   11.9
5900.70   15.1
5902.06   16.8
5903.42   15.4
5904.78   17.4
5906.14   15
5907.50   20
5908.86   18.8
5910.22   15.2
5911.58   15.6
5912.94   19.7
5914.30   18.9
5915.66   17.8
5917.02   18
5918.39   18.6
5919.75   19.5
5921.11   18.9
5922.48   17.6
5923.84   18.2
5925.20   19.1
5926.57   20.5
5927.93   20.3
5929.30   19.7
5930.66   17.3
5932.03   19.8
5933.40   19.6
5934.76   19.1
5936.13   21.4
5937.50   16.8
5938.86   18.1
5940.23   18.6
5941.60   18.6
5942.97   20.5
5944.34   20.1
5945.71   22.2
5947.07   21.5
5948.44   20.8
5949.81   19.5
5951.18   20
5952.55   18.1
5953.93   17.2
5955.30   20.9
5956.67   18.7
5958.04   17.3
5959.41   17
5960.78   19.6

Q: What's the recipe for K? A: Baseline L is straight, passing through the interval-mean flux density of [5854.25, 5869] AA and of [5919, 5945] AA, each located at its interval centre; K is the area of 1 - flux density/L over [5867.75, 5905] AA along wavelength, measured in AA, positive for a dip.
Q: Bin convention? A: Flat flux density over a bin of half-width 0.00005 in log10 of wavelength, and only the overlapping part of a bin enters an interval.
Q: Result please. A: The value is 9.2 AA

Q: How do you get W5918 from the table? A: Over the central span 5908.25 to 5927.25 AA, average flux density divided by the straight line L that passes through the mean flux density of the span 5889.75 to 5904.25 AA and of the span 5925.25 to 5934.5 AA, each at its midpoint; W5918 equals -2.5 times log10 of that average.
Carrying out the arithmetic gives -0.15 mag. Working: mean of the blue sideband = 10.3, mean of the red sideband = 19.5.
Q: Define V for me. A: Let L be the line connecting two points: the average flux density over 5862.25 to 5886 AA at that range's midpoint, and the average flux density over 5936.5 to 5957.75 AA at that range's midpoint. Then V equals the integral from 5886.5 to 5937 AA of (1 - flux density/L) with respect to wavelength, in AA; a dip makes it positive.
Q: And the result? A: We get 7.47 AA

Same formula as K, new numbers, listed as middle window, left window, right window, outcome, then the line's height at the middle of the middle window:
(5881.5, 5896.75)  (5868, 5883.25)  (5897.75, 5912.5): 6.1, 16.7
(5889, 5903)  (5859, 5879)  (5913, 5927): 6.8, 18.5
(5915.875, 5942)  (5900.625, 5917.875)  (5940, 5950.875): 0.0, 18.9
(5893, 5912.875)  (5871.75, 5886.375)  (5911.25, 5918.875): 4.2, 17.5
